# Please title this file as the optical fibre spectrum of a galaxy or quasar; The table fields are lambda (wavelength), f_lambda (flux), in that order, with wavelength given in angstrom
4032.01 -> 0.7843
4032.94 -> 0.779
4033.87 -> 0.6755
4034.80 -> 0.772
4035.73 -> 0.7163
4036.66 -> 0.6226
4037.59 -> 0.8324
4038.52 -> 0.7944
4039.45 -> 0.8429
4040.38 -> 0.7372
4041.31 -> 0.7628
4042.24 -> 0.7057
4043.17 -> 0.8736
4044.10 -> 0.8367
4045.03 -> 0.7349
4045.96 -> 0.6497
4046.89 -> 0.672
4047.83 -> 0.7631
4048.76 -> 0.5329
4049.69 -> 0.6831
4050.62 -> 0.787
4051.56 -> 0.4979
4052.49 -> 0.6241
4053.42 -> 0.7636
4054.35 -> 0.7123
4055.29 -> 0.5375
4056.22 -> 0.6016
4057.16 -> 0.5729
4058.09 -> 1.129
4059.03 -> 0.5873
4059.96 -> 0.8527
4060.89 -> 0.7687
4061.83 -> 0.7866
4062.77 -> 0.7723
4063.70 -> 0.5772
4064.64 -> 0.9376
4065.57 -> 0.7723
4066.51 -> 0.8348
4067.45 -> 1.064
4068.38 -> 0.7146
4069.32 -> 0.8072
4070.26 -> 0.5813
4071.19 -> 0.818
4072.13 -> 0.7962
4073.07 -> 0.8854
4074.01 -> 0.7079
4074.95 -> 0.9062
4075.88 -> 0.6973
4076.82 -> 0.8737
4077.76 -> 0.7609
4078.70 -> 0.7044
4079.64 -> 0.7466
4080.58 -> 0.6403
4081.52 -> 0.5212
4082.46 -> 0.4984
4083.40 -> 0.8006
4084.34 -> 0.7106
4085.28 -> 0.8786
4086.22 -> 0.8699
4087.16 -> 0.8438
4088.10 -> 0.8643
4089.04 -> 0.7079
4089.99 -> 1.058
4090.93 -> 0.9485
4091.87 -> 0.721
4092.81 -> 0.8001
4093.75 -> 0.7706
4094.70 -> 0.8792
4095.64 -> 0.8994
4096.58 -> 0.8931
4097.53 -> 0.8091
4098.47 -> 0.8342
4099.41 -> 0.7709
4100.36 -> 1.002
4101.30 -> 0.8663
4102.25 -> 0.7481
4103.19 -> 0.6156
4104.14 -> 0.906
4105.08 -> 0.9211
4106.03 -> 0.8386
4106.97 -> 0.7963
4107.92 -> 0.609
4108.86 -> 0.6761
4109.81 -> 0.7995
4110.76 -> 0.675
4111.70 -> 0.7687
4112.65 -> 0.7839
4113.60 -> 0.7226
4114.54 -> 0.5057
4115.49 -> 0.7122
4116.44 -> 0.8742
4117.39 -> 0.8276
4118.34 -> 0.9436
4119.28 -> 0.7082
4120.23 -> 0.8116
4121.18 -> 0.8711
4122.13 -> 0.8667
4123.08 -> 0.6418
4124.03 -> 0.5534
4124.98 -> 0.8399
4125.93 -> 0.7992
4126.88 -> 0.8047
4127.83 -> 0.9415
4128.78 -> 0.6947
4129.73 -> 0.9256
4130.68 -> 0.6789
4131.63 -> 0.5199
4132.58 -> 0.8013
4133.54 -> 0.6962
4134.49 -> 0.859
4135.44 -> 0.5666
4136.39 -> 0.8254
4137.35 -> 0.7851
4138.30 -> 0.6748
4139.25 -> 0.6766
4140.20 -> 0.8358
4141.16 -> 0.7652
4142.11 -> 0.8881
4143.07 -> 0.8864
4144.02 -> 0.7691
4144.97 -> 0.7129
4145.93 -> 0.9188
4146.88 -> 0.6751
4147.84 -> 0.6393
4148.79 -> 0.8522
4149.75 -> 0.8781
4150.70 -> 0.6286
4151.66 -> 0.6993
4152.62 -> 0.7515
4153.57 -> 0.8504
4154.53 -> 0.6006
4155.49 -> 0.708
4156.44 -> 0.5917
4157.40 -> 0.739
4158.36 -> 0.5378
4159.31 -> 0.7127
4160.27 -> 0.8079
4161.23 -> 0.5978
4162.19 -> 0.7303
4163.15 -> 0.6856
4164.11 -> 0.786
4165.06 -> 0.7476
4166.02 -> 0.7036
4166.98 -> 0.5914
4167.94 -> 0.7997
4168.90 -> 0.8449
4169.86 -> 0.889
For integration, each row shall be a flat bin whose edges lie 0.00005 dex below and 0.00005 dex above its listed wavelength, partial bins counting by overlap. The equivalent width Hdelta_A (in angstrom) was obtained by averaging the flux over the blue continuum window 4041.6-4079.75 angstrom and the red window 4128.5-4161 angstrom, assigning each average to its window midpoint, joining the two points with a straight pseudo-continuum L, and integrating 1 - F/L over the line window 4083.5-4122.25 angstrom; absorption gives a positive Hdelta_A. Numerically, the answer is -3.32 angstrom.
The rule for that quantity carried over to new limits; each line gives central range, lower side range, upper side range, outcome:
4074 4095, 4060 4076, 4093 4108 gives 0.82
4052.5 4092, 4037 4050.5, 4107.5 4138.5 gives -1.14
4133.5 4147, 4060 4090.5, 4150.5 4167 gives -1.11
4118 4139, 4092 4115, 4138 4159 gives -0.02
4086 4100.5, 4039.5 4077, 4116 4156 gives -1.80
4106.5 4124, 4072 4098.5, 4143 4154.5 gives 0.63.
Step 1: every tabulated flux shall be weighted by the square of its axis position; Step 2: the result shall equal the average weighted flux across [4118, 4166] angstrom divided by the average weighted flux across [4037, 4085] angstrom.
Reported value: 1.05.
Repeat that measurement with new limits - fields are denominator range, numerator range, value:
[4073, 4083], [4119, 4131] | 1.12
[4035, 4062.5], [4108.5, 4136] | 1.08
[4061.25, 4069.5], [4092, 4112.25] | 1.01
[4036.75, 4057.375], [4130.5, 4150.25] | 1.13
